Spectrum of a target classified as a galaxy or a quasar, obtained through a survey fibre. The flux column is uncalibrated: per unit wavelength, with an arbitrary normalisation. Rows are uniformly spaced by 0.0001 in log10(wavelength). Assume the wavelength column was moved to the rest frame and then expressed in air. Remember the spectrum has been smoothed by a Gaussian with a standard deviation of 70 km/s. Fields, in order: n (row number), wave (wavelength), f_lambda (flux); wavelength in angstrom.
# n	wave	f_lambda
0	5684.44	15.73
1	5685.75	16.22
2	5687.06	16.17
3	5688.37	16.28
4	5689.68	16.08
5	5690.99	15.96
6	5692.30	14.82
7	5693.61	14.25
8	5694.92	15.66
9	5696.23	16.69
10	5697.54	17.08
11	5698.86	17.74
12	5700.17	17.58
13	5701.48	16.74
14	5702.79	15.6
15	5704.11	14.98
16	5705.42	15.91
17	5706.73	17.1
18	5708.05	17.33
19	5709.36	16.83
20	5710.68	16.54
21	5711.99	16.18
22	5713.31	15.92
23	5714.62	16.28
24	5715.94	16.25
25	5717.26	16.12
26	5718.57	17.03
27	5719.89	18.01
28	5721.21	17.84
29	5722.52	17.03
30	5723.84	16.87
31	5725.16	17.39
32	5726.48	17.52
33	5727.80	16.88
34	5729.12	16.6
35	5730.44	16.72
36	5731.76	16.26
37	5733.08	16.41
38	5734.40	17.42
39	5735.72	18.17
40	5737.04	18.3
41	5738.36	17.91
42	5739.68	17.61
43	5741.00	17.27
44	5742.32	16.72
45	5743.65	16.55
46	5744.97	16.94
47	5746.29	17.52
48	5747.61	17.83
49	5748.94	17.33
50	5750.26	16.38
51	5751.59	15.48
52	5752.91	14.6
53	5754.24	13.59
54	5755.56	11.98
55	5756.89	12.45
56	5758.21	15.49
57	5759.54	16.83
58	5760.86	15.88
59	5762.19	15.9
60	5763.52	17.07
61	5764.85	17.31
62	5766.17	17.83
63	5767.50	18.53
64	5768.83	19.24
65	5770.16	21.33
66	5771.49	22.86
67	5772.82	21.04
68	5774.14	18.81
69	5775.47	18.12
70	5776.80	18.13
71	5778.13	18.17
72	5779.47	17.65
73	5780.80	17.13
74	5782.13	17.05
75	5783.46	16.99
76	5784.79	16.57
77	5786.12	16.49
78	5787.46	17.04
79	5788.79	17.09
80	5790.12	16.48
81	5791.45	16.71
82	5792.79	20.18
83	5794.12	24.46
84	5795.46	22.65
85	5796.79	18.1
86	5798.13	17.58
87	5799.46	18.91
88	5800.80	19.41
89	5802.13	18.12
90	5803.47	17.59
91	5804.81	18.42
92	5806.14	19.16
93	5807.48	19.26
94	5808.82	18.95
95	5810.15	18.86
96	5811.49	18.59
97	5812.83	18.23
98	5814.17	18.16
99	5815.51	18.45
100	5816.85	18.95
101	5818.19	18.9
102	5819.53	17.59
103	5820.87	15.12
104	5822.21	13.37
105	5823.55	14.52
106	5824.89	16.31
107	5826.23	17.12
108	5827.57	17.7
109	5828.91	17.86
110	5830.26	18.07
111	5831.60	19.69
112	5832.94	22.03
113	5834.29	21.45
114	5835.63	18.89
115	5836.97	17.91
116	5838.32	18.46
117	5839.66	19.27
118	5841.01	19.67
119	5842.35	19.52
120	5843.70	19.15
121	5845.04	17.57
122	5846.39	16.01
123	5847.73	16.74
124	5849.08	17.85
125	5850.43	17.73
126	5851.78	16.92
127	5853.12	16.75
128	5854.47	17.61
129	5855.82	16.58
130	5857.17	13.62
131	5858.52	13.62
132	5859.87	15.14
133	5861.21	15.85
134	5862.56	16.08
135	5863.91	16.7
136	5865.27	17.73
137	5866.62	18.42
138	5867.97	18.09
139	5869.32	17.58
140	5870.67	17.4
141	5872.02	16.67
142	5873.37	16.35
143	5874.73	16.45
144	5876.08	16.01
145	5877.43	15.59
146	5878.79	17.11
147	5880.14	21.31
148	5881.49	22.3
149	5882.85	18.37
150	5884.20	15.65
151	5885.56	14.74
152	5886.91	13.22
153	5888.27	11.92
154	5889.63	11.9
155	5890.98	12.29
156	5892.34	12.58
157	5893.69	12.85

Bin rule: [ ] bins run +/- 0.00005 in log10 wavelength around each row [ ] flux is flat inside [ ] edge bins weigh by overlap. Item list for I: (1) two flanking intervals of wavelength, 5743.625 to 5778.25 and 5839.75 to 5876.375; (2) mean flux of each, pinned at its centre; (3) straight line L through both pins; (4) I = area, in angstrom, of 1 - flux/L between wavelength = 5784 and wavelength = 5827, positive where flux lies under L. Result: -2.39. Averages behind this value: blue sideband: 17.2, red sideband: 17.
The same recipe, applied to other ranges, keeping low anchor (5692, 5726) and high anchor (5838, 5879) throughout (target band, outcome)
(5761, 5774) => -1.66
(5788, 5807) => -2.34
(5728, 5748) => -0.67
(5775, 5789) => -0.44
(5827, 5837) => -1.39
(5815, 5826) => 0.17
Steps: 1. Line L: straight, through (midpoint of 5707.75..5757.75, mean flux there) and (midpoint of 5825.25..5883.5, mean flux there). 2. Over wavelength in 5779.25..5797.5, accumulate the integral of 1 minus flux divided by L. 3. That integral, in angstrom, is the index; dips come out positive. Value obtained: -1.2 angstrom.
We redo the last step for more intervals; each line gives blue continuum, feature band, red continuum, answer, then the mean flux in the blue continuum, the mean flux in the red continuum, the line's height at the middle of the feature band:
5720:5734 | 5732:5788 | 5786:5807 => 2.0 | 17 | 18.7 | 17.8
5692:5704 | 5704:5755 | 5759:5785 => 0.8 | 16.2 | 18.2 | 17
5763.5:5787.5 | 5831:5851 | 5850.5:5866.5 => -2.6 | 18.3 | 16.2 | 16.7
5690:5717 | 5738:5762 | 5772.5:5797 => 2.0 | 16.3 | 18.3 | 17.4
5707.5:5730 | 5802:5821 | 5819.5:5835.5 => -1.0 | 16.9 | 17.6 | 17.5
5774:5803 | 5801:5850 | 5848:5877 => -2.1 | 18.2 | 16.6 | 17.4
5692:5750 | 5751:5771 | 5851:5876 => 0.5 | 16.8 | 16.5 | 16.7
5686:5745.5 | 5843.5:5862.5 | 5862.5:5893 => -0.1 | 16.7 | 16.3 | 16.3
